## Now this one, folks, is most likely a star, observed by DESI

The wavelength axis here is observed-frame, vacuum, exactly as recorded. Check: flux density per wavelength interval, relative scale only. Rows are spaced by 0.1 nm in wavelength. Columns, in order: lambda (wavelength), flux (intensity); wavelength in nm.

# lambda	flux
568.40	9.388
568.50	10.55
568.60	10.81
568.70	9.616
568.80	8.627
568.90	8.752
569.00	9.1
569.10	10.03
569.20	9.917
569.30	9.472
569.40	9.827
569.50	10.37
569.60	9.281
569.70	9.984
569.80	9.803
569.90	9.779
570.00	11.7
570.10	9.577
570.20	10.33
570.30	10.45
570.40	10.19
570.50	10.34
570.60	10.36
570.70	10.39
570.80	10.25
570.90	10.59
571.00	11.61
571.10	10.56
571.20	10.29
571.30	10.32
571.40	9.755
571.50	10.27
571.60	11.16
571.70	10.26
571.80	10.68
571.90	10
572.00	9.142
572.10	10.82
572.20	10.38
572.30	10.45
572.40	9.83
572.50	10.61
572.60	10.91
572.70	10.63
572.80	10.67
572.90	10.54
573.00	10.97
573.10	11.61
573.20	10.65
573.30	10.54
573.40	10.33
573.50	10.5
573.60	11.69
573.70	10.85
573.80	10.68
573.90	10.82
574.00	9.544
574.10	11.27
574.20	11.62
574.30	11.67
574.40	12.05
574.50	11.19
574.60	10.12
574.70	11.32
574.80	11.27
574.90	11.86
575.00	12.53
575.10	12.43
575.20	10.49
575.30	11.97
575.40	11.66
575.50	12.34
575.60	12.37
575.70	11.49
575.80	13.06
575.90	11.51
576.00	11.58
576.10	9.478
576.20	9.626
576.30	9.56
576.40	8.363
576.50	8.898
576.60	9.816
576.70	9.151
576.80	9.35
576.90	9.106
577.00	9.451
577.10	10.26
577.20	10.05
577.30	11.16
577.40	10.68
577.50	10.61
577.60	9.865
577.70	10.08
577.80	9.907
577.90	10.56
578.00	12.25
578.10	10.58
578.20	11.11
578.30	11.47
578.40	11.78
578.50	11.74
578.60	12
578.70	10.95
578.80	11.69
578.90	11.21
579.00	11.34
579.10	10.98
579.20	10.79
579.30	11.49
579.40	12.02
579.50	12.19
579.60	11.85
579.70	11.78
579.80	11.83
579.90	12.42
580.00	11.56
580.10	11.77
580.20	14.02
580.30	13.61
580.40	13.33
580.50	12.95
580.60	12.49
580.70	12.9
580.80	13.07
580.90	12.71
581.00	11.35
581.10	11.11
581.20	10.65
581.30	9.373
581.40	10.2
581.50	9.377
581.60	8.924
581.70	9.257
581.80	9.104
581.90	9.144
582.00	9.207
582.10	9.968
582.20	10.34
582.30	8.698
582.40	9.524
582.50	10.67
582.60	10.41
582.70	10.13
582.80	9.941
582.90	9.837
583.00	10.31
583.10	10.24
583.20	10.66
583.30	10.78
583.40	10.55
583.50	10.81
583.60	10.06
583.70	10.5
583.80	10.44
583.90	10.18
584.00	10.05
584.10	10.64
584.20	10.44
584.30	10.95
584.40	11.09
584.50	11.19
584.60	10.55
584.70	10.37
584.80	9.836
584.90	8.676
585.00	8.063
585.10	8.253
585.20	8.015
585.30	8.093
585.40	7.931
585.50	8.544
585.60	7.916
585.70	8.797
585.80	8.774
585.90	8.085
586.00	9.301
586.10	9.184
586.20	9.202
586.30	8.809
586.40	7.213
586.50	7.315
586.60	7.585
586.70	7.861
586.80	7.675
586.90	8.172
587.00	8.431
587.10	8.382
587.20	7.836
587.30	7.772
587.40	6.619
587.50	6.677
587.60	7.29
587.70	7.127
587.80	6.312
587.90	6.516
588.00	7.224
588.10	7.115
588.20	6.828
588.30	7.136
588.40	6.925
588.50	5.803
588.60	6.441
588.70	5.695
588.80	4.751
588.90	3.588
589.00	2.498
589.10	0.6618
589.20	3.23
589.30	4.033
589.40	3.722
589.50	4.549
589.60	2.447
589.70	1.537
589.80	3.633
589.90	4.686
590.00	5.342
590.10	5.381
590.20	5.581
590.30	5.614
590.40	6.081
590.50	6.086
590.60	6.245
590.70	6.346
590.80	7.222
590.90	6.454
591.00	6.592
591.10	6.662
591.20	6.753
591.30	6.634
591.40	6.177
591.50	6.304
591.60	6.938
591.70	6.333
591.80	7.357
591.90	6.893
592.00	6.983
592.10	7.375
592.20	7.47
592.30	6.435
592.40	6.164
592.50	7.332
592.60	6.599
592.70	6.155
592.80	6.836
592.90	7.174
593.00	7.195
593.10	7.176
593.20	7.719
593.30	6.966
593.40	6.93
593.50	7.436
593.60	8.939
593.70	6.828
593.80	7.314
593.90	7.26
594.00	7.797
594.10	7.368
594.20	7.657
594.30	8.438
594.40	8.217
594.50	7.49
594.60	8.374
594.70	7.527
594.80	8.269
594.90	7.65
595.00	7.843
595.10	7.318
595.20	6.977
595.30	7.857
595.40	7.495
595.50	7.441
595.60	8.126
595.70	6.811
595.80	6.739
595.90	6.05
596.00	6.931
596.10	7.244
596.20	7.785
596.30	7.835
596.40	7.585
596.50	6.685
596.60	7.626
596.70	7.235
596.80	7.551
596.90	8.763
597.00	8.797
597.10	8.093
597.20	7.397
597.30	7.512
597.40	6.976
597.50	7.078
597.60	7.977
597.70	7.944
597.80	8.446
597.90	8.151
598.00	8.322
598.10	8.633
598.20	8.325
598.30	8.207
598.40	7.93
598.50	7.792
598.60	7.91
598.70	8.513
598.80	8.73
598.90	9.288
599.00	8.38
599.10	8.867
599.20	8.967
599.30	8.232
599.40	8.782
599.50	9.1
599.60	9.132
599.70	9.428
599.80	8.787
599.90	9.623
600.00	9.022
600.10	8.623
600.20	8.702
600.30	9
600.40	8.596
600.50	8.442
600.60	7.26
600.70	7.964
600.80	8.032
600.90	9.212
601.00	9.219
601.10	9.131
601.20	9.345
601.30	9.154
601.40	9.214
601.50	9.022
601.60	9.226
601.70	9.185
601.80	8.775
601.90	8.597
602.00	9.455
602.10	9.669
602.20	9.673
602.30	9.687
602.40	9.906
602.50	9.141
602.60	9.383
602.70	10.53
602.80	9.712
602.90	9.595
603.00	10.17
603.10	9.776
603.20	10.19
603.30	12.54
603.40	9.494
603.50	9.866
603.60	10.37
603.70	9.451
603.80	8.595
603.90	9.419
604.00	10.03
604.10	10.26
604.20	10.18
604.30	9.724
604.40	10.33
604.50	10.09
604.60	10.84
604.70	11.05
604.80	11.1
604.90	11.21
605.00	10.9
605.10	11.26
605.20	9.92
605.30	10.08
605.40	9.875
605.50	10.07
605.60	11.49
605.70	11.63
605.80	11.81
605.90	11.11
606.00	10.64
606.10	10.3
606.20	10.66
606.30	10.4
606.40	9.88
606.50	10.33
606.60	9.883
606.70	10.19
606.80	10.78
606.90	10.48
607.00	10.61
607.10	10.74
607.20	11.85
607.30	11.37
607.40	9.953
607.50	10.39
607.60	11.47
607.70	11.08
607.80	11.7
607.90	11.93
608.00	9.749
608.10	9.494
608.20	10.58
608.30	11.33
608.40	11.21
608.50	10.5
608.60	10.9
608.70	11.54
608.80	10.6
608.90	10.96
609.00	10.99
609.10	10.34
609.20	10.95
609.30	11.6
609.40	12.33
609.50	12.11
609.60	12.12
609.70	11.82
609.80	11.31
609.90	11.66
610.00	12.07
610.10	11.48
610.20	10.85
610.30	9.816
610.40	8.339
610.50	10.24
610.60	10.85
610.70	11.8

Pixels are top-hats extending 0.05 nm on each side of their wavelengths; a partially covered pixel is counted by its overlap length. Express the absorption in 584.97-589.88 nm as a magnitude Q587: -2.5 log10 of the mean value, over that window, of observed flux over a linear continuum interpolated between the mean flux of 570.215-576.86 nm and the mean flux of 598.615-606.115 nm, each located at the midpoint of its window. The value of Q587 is 0.47 mag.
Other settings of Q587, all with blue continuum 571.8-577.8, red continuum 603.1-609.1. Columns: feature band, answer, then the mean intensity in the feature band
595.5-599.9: 0.30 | 8.03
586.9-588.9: 0.48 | 6.84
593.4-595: 0.34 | 7.75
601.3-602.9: 0.13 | 9.41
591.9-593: 0.47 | 6.87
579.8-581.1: -0.18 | 12.6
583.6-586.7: 0.16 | 9.19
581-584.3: 0.06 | 10.1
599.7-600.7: 0.22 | 8.68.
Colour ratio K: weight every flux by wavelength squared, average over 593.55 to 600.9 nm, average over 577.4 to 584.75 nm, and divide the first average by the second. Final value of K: 0.77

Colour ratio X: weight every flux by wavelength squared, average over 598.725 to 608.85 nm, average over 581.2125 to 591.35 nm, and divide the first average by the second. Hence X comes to 1.35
